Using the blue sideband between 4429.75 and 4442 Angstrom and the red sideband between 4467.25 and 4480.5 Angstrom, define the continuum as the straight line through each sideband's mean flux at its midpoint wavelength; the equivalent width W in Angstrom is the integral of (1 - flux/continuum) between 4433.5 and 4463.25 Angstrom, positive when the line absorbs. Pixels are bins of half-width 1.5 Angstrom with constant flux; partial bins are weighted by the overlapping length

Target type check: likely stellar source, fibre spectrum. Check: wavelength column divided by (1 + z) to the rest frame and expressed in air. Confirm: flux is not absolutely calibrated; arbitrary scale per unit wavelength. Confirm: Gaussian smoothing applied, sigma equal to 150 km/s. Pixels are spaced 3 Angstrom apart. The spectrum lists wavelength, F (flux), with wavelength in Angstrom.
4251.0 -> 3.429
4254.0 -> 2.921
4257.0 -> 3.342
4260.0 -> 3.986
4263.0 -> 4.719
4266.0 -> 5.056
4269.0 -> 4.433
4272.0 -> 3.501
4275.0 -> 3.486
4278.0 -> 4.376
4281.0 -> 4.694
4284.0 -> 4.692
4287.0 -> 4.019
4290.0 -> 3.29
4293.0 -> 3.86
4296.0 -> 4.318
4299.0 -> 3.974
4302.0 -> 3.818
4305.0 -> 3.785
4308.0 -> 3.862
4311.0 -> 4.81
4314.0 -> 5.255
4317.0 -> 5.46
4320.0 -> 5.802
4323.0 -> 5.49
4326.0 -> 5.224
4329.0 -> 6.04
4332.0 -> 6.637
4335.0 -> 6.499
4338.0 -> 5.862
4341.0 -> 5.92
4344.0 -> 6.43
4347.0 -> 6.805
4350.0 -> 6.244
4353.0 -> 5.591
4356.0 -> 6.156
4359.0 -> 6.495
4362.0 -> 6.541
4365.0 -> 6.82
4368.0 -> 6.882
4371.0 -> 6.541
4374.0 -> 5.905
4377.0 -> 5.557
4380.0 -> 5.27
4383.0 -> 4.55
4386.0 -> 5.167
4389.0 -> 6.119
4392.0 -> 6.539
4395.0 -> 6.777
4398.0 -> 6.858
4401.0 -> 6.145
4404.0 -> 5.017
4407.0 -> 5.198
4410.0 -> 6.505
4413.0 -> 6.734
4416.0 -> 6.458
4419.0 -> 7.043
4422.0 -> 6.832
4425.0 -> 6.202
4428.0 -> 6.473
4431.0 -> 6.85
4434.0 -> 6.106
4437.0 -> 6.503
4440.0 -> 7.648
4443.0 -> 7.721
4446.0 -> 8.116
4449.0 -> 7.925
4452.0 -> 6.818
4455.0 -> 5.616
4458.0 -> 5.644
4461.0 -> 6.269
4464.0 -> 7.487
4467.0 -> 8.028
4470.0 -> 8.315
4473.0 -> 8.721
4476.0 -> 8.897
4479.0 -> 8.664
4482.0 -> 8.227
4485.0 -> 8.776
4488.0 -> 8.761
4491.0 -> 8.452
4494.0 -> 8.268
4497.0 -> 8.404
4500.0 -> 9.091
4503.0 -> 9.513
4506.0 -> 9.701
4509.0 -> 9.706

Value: 1.94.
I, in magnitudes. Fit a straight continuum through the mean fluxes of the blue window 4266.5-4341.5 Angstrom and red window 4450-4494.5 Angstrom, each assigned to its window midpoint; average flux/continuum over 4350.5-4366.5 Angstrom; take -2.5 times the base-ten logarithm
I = -0.10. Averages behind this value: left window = 4.75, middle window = 6.32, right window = 7.79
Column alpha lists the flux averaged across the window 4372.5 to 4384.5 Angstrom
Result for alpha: 5.32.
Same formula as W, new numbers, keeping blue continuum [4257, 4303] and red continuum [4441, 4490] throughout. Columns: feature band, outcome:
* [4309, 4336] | -3.7 Angstrom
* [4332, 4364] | -4.9 Angstrom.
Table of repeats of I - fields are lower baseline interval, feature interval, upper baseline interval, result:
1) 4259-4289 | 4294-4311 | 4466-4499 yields 0.21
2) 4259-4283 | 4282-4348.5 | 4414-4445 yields -0.01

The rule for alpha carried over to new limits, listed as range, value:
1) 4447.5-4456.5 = 6.79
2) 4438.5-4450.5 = 7.85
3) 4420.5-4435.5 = 6.49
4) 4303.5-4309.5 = 3.82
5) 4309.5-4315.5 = 5.03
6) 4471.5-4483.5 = 8.63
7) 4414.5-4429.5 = 6.6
